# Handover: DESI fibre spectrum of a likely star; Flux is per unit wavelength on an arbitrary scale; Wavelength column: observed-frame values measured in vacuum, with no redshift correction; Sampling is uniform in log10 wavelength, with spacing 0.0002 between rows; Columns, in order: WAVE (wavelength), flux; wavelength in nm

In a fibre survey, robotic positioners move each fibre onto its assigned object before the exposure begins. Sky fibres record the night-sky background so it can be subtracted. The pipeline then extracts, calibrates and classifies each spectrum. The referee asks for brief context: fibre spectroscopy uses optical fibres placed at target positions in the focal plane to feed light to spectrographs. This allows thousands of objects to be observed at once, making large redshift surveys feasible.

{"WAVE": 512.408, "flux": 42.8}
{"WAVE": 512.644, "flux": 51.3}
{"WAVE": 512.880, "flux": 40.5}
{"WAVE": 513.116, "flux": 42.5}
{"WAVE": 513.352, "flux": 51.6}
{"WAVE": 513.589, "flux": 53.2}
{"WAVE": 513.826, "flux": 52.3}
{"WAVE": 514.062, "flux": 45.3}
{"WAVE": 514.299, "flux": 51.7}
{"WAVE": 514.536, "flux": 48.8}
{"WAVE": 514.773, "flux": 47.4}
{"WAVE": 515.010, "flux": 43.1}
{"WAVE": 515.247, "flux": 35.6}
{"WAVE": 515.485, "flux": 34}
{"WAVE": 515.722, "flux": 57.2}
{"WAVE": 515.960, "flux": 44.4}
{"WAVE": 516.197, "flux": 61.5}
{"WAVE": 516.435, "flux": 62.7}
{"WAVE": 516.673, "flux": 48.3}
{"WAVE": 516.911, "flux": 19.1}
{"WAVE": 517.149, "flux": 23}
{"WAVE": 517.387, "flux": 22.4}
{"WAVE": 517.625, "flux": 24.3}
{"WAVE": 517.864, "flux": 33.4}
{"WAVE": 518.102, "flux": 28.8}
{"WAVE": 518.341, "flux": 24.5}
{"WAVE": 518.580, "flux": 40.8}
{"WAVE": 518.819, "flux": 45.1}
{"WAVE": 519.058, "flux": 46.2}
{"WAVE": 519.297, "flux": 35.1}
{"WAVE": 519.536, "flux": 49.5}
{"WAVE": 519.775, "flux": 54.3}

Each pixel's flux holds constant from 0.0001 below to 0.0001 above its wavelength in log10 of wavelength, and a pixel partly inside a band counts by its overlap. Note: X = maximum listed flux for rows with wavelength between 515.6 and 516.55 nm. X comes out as 62.7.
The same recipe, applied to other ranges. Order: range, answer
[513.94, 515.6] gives 51.7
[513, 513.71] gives 53.2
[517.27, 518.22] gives 33.4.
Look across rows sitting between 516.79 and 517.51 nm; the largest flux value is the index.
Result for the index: 23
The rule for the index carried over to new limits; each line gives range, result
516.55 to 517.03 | 48.3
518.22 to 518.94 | 45.1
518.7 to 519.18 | 46.2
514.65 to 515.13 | 47.4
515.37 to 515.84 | 57.2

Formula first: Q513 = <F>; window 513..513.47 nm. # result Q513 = 47.1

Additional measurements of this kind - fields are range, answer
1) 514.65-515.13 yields 45.3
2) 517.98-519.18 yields 37.1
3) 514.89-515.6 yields 37.6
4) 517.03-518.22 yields 26.4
